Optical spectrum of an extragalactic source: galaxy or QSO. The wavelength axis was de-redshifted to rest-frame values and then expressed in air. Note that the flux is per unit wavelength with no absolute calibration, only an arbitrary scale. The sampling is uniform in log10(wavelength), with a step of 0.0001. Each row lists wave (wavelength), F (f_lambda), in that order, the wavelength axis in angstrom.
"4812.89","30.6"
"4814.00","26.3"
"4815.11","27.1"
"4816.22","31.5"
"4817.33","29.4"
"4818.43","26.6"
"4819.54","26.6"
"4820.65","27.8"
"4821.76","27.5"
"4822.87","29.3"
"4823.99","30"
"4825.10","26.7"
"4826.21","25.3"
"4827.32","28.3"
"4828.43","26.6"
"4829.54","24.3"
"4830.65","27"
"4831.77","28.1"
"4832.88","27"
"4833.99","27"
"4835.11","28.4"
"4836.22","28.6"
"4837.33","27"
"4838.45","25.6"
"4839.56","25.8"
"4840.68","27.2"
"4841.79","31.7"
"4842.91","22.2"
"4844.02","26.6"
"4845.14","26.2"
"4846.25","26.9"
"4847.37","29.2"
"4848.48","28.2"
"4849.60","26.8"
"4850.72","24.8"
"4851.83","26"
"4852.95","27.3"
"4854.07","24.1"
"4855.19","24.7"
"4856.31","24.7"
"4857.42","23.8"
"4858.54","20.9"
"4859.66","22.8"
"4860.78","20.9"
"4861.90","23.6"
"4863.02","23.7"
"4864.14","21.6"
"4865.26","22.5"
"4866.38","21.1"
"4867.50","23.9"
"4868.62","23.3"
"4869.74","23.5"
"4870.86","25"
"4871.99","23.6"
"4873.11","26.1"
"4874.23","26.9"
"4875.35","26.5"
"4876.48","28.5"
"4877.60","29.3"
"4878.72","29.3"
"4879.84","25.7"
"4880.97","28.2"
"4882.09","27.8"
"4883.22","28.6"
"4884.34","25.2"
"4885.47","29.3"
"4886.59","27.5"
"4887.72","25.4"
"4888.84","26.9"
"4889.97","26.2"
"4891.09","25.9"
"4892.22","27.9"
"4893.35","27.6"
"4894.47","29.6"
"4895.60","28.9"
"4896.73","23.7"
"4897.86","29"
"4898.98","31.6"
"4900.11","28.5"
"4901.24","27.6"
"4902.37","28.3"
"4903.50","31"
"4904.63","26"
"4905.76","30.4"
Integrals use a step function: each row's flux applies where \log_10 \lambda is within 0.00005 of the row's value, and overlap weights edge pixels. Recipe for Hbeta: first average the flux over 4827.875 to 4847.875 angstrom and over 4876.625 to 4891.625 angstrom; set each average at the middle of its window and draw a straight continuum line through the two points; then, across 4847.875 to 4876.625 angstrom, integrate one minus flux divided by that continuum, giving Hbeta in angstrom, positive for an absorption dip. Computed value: 3.0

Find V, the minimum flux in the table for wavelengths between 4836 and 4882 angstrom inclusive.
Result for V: 20.9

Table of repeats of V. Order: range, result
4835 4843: 22.2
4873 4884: 25.7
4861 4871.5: 21.1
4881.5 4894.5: 25.2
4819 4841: 24.3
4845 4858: 23.8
